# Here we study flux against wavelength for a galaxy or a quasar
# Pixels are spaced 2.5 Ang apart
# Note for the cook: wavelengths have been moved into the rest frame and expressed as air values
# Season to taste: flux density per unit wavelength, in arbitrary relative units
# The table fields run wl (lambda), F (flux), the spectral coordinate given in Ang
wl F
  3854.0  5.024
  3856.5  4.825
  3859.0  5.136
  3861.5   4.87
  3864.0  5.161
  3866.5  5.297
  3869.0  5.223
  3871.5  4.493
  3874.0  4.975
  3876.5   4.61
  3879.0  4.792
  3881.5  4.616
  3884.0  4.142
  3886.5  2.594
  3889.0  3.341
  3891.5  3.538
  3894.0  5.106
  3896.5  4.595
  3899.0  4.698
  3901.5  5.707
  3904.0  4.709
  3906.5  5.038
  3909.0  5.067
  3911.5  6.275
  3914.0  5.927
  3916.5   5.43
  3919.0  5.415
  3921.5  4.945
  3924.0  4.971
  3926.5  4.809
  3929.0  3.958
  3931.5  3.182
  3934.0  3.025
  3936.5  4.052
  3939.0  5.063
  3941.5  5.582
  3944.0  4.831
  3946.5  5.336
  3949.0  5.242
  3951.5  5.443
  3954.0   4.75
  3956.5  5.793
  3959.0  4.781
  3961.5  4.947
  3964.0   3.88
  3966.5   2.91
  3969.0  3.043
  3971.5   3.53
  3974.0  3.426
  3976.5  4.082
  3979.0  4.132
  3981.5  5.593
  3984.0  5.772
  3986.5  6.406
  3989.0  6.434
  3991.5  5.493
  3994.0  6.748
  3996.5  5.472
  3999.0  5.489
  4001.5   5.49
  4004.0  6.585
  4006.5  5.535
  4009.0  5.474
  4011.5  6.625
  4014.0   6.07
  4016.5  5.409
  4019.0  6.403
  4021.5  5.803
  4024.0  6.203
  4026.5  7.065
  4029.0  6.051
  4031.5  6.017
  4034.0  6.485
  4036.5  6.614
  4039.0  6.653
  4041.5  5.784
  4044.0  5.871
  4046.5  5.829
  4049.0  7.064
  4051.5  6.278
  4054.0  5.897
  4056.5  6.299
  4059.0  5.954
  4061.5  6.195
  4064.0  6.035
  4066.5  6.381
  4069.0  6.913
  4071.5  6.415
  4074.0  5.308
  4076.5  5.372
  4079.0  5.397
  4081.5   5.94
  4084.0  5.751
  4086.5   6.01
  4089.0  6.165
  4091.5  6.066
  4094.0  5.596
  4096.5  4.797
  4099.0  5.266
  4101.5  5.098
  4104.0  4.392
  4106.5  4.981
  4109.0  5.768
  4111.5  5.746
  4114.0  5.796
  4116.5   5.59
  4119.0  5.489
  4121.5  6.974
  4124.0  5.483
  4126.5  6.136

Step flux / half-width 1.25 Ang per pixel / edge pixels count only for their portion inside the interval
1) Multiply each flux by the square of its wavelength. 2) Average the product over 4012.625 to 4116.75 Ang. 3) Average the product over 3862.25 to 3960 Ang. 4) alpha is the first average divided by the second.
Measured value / 1.34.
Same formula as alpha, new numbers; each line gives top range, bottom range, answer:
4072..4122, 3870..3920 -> 1.30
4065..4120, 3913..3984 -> 1.32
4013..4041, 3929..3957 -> 1.39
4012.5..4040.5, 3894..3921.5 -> 1.26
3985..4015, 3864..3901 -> 1.42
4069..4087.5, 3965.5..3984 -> 1.55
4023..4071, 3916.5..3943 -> 1.47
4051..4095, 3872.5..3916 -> 1.39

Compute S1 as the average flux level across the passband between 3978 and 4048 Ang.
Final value 5.99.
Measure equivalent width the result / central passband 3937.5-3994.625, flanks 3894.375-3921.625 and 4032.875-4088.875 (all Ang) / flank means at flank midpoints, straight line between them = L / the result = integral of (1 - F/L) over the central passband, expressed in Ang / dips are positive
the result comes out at 7.0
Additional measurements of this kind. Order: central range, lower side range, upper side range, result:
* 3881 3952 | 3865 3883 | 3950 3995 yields 2.0 Ang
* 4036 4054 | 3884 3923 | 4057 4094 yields -1.5 Ang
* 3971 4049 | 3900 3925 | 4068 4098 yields -2.7 Ang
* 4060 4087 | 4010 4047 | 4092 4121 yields -1.2 Ang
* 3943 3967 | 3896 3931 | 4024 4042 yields 2.9 Ang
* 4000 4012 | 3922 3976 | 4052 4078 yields -1.5 Ang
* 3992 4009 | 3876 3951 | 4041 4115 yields -1.8 Ang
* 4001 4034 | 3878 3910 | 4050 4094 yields -3.3 Ang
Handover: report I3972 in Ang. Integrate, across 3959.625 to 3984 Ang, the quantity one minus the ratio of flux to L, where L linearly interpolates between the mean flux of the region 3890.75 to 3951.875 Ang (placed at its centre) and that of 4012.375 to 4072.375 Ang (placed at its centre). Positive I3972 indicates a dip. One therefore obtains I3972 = 6.2 Ang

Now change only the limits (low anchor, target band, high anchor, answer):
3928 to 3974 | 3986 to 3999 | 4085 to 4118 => -3.74 Ang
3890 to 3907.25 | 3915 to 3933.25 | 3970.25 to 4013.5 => 1.04 Ang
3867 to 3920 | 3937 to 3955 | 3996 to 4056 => 0.56 Ang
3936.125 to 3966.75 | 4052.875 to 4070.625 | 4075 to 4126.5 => -2.72 Ang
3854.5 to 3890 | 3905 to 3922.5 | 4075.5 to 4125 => -2.43 Ang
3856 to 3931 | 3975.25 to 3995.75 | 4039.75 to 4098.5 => -0.63 Ang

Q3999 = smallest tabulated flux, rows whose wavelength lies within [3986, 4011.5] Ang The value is 5.472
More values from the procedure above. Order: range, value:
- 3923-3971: 2.91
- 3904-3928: 4.709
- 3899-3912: 4.698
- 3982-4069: 5.409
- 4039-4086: 5.308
